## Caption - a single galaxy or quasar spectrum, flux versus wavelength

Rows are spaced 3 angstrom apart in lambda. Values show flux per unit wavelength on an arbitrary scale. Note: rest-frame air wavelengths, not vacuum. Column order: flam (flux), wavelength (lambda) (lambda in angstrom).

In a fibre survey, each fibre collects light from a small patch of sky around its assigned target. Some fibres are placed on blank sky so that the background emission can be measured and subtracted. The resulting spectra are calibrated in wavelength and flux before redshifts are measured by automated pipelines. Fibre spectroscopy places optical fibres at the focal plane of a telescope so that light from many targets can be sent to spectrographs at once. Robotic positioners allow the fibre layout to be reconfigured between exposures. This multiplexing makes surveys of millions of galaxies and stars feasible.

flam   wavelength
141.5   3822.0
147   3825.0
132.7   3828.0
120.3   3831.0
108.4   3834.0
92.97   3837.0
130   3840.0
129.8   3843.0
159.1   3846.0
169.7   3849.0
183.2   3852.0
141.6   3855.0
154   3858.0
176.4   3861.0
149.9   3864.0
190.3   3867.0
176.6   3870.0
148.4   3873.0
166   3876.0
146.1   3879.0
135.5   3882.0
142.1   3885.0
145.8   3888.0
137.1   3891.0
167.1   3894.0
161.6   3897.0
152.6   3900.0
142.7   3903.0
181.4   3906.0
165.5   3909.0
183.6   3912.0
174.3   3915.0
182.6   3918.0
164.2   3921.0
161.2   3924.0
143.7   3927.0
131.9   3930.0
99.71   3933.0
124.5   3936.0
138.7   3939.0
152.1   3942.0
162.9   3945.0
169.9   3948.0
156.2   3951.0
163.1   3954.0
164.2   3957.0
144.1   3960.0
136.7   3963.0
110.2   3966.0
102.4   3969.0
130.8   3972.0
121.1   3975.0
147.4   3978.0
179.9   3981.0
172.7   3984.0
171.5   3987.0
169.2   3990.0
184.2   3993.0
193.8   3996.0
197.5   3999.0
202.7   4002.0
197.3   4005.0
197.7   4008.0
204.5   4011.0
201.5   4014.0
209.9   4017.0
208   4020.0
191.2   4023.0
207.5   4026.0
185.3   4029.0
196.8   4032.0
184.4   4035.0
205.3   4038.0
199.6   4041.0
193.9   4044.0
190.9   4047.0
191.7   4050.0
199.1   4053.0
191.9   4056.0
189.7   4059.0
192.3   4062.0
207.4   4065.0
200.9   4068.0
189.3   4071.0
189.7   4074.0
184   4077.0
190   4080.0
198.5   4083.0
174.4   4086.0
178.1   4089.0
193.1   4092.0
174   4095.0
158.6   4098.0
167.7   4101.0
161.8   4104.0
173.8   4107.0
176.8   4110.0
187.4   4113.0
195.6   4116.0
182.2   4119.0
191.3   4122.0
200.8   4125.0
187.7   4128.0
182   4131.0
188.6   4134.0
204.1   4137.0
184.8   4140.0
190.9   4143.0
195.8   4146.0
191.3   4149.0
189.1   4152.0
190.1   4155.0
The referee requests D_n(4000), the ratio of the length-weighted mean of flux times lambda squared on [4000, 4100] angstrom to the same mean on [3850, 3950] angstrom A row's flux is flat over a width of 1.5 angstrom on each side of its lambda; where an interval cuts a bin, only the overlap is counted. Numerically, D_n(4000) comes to 1.33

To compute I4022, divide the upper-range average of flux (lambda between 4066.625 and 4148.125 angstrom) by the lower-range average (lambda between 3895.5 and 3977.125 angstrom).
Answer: 1.24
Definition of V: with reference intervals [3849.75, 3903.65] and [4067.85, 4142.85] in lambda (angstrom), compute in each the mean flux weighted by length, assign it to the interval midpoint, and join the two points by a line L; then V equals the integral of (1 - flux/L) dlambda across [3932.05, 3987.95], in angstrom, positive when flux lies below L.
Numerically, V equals 7.4 angstrom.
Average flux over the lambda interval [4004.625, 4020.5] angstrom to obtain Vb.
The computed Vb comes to 203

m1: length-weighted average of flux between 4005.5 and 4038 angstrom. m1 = 199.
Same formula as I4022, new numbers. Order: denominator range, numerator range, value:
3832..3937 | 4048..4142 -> 1.23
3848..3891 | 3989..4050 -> 1.24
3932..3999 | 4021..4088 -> 1.28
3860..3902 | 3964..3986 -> 0.89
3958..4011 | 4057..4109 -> 1.12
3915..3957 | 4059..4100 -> 1.23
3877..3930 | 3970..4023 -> 1.15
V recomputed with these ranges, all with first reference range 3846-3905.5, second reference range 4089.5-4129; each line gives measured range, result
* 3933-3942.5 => 1.9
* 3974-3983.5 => 0.8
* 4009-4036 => -4.2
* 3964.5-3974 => 3.0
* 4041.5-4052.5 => -1.2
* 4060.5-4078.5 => -1.8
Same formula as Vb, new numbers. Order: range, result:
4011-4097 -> 194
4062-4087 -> 192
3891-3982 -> 150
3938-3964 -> 155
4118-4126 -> 191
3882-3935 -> 154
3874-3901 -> 150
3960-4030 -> 174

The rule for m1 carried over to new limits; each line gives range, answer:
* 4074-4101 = 181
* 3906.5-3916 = 175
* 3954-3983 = 139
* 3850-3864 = 163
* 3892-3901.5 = 159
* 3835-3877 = 154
